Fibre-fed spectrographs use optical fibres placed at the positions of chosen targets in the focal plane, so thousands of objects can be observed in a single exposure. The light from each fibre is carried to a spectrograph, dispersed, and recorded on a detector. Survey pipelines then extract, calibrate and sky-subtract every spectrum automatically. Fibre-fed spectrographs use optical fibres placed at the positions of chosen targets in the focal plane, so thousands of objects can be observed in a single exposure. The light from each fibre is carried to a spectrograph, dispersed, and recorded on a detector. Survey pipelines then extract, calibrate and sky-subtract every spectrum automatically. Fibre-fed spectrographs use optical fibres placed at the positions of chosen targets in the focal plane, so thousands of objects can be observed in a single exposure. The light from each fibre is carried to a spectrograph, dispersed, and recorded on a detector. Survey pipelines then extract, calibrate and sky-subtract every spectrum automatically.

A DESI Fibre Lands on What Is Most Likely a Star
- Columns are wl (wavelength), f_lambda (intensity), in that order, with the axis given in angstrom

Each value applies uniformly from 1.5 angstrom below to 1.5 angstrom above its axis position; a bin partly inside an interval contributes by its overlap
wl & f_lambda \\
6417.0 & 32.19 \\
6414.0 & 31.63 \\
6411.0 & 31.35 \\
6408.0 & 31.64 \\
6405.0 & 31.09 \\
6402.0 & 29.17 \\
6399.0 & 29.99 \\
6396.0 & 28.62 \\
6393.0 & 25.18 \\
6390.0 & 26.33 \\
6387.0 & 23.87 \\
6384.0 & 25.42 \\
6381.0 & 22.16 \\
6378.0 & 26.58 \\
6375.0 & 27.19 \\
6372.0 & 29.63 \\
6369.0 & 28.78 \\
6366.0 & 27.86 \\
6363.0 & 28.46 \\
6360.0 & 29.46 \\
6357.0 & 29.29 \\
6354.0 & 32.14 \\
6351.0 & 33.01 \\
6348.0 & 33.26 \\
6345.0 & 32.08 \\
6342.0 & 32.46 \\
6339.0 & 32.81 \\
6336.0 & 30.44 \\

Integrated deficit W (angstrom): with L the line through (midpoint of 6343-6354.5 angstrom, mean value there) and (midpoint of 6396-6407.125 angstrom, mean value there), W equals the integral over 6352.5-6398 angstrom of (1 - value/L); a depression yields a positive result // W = 5.7 angstrom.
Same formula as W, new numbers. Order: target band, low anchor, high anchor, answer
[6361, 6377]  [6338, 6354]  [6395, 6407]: 1.6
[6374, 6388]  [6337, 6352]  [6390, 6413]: 2.5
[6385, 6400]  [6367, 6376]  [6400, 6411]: 1.6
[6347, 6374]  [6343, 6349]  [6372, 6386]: -0.5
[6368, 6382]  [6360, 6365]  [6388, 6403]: 0.7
